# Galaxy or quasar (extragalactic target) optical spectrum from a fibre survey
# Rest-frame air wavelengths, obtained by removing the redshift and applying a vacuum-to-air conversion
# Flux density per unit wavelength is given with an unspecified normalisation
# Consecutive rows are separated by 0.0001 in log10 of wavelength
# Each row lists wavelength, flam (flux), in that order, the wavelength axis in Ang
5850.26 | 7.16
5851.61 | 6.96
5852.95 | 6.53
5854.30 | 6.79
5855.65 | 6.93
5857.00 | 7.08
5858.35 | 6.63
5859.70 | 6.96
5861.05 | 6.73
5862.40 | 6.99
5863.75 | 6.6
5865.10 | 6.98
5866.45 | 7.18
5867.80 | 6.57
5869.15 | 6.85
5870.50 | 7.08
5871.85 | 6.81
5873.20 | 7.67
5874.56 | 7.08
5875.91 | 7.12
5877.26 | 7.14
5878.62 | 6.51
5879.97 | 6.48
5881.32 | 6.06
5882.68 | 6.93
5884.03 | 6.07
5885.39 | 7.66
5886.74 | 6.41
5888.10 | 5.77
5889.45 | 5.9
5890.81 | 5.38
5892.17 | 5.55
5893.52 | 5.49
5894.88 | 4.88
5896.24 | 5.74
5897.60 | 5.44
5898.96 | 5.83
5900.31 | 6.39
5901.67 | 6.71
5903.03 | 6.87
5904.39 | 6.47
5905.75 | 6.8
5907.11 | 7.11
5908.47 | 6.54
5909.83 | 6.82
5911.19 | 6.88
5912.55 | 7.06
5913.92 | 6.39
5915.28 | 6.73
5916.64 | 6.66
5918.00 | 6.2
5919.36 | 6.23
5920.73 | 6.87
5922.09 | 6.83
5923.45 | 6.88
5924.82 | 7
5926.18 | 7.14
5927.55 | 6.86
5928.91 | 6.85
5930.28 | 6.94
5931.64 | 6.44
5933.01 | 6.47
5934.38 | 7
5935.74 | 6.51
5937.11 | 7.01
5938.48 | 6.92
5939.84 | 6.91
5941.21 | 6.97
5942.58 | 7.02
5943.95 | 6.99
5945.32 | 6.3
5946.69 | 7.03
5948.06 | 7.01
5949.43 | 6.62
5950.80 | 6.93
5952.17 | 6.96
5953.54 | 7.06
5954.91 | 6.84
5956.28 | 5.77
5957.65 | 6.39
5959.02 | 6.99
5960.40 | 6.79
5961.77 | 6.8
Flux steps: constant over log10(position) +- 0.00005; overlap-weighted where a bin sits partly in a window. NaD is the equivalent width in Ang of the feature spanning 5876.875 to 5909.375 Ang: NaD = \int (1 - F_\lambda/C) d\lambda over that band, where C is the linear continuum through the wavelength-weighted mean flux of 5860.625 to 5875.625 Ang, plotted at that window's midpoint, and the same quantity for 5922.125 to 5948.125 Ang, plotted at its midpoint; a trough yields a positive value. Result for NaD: 3.2 Ang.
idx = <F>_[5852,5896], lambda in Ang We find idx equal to 6.58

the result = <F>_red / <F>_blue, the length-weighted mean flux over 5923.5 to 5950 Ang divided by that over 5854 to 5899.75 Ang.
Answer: 1.1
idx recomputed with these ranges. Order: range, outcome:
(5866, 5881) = 6.93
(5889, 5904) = 5.84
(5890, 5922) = 6.31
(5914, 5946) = 6.76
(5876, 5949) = 6.55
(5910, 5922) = 6.65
